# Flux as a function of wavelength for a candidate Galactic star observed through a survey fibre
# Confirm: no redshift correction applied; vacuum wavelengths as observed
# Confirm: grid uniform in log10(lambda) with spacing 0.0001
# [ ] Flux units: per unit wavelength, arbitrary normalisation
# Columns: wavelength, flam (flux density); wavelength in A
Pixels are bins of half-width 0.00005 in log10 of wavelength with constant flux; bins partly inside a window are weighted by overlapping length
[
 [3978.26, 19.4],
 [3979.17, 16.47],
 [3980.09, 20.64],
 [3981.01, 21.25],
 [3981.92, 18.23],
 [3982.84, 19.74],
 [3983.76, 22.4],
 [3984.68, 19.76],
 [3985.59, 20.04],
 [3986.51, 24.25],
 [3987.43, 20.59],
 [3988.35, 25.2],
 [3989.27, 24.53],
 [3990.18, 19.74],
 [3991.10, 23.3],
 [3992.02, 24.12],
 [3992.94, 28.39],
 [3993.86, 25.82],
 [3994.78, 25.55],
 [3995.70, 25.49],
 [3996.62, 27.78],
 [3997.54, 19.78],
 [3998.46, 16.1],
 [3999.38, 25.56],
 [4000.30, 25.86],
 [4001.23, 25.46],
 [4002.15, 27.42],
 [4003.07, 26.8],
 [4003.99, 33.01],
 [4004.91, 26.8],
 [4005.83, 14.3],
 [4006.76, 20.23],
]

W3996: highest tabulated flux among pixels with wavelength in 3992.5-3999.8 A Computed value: 28.39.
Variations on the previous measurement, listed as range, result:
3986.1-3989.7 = 25.2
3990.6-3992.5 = 24.12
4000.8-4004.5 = 33.01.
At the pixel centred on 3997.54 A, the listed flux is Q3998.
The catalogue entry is 19.78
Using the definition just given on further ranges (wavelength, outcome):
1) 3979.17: 16.47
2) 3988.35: 25.2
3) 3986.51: 24.25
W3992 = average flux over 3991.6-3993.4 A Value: 26.3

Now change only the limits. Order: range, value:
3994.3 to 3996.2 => 25.6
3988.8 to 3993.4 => 24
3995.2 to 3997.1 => 26.5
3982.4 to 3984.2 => 21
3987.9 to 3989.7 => 24.8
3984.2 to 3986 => 20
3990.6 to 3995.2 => 25.4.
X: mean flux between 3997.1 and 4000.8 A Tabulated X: 21.8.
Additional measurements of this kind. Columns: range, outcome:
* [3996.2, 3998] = 23.7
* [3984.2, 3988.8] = 22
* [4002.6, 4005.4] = 28.8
